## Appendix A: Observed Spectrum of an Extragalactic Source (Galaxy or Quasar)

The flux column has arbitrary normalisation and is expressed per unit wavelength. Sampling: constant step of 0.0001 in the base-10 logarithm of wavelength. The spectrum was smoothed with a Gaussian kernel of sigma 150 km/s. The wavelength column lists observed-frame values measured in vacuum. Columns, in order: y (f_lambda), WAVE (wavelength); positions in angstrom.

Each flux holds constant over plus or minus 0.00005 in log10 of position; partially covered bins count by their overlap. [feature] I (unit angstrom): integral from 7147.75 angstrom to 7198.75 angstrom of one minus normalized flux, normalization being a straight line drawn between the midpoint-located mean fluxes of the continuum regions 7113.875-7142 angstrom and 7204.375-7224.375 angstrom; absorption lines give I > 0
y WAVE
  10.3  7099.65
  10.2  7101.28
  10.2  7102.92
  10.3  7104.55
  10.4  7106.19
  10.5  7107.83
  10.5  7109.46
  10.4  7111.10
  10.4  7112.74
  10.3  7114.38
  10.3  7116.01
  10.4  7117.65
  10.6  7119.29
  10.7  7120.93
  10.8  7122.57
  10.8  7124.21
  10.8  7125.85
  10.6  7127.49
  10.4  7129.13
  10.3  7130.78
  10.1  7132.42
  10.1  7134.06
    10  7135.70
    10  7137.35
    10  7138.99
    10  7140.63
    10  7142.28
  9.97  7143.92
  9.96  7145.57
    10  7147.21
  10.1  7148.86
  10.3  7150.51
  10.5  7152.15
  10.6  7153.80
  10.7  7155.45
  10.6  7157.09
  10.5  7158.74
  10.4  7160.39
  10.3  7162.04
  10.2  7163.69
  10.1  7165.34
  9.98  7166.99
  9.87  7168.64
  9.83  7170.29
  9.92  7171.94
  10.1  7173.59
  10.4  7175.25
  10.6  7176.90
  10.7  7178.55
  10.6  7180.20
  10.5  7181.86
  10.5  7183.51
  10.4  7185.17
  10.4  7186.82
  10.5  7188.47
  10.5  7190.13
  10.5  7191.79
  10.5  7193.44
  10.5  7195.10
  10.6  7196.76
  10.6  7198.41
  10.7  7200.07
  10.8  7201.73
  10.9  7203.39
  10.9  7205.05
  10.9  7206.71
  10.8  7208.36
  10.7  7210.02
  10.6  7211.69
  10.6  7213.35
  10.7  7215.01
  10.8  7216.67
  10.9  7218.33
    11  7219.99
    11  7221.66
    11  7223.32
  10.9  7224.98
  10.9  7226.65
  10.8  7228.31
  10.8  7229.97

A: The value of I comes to 1.1 angstrom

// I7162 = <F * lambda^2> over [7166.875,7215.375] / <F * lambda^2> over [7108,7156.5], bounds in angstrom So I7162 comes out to 1.03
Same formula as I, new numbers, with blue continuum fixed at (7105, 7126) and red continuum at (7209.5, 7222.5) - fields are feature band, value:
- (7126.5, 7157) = 1.1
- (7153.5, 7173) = 0.7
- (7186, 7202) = 0.3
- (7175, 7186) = 0.2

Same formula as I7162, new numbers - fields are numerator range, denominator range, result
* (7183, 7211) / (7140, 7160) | 1.05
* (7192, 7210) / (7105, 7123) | 1.05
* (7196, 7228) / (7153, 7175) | 1.07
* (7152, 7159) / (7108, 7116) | 1.03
